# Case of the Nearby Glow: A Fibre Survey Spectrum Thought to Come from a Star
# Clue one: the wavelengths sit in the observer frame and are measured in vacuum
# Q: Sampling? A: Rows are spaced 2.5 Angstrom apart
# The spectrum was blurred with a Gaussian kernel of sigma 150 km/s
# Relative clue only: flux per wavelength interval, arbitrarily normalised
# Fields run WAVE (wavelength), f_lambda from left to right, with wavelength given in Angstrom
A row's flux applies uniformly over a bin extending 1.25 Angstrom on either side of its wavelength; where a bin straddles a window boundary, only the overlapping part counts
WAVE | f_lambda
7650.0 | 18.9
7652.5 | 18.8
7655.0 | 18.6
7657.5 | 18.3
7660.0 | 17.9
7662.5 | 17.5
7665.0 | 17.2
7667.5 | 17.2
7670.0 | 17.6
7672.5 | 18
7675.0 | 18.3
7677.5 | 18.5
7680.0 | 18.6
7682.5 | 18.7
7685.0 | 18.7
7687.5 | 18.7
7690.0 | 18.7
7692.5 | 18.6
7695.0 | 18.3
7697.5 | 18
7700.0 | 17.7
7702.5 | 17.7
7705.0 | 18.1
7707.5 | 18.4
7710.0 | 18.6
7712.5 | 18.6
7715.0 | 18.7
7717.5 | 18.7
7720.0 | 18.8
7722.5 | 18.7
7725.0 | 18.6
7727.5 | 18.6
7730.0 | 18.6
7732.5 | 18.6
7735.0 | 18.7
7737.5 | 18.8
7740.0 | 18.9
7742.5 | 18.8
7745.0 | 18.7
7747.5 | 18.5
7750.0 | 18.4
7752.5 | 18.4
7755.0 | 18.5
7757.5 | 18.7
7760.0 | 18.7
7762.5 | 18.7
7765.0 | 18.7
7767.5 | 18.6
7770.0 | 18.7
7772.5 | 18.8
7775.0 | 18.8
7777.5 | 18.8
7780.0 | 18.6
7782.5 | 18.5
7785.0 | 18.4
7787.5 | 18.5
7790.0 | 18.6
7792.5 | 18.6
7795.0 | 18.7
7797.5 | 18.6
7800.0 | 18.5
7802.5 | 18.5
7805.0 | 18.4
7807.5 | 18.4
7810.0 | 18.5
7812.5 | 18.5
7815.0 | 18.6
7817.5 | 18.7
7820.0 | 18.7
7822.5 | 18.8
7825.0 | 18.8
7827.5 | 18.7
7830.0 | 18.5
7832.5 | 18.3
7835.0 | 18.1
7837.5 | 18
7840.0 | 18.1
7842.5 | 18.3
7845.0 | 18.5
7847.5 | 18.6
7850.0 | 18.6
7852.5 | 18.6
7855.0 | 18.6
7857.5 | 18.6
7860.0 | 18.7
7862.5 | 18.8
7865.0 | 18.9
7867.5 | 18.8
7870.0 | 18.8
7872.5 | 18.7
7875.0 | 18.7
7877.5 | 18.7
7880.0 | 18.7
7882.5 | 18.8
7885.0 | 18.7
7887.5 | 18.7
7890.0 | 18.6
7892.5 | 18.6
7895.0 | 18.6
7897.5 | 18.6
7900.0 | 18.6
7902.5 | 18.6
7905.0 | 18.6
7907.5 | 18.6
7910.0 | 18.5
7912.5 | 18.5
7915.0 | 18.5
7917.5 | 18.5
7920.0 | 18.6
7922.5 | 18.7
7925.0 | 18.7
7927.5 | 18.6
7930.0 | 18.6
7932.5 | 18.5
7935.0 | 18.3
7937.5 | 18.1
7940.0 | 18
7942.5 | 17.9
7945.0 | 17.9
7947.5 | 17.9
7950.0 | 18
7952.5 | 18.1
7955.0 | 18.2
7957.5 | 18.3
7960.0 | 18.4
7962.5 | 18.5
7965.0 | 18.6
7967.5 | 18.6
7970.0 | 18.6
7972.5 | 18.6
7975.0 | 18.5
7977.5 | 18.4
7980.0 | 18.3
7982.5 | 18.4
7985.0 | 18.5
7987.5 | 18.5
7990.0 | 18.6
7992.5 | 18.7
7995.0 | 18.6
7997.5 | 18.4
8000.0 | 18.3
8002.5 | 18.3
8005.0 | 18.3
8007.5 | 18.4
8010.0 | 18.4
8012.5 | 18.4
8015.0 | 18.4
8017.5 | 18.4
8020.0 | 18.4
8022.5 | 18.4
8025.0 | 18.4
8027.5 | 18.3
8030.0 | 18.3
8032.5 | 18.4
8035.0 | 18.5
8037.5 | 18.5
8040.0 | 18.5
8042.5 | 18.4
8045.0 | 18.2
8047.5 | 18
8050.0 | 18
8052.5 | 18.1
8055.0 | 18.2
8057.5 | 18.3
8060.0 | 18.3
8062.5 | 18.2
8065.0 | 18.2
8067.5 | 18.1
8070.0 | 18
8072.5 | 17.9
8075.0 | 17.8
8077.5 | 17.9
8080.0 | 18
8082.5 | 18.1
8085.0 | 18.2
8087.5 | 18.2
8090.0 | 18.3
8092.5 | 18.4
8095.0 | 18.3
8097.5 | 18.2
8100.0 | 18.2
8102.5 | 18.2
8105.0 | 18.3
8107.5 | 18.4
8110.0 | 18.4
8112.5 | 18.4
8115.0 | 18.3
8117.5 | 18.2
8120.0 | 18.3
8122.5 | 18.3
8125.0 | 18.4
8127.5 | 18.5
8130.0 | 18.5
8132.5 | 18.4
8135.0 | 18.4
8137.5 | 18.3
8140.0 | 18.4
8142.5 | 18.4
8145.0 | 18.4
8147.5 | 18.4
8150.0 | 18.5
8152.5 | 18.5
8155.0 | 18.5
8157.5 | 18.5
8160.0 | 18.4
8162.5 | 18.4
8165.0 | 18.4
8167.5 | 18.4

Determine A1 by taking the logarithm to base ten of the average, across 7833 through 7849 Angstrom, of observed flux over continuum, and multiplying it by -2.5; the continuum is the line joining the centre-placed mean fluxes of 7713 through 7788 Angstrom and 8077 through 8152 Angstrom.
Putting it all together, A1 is 0.02 mag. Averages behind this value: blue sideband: 18.7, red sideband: 18.3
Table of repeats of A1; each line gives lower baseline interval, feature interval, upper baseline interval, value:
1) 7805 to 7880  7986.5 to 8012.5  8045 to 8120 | -0.01 mag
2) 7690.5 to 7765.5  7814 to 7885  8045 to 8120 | -0.01 mag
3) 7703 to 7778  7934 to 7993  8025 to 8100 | 0.00 mag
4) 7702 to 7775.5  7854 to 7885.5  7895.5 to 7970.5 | -0.02 mag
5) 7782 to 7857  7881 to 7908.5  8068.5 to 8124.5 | -0.01 mag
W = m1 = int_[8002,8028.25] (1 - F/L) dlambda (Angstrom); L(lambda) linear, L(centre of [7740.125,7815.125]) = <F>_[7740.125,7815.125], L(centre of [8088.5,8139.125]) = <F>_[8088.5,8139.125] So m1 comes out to 0.05 Angstrom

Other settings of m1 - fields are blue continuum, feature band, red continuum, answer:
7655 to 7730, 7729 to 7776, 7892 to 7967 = -0.9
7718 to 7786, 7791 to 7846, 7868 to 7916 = 0.5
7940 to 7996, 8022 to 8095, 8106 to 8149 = 0.6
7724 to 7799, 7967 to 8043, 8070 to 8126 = -0.5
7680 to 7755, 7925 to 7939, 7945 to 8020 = 0.0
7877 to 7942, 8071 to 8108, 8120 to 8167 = 0.6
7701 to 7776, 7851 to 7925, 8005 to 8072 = -0.8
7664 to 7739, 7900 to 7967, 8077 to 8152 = -0.1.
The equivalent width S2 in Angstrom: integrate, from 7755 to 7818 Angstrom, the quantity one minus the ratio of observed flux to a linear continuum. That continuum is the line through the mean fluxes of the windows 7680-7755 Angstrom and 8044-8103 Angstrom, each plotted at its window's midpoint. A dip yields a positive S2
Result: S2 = -0.51 Angstrom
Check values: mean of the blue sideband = 18.5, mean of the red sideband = 18.1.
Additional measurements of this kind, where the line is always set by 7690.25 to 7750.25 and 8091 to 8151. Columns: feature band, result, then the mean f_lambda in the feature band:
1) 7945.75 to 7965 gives 0.21 Angstrom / 18.2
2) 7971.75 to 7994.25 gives -0.11 Angstrom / 18.5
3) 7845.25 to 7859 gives -0.10 Angstrom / 18.6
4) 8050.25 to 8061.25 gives 0.10 Angstrom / 18.2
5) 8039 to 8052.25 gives 0.13 Angstrom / 18.2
